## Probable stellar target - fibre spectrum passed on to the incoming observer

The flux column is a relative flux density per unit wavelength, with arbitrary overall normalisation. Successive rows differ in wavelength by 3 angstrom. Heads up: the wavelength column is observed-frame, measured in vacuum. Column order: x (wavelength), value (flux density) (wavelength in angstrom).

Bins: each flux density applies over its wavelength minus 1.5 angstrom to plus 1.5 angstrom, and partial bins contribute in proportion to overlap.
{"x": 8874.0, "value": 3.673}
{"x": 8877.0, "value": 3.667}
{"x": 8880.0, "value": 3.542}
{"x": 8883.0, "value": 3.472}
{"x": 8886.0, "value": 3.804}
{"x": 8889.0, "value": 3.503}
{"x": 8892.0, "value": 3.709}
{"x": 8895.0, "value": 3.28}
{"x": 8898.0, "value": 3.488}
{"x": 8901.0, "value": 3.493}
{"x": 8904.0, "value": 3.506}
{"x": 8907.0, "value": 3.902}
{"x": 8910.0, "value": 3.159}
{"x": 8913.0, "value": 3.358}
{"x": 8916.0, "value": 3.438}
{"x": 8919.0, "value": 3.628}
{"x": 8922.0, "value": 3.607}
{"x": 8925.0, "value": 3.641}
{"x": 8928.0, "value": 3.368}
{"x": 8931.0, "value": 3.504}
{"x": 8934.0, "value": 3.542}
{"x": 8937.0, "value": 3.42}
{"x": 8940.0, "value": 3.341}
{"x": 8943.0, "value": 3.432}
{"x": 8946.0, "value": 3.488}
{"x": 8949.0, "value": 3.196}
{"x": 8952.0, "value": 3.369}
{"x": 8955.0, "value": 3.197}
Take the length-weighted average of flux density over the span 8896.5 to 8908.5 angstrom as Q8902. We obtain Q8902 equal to 3.6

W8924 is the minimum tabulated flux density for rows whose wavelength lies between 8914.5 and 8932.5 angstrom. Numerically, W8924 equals 3.368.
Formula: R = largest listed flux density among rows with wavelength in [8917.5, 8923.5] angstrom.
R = 3.628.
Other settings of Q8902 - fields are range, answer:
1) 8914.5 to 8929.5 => 3.54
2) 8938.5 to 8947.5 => 3.42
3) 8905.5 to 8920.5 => 3.5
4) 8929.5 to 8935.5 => 3.52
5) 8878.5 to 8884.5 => 3.51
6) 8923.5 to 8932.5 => 3.5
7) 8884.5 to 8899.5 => 3.56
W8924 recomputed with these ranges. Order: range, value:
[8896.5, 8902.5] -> 3.488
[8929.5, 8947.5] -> 3.341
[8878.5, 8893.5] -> 3.472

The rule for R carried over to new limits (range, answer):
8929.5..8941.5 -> 3.542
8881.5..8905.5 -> 3.804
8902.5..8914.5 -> 3.902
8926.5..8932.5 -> 3.504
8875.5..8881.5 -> 3.667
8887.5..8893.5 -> 3.709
